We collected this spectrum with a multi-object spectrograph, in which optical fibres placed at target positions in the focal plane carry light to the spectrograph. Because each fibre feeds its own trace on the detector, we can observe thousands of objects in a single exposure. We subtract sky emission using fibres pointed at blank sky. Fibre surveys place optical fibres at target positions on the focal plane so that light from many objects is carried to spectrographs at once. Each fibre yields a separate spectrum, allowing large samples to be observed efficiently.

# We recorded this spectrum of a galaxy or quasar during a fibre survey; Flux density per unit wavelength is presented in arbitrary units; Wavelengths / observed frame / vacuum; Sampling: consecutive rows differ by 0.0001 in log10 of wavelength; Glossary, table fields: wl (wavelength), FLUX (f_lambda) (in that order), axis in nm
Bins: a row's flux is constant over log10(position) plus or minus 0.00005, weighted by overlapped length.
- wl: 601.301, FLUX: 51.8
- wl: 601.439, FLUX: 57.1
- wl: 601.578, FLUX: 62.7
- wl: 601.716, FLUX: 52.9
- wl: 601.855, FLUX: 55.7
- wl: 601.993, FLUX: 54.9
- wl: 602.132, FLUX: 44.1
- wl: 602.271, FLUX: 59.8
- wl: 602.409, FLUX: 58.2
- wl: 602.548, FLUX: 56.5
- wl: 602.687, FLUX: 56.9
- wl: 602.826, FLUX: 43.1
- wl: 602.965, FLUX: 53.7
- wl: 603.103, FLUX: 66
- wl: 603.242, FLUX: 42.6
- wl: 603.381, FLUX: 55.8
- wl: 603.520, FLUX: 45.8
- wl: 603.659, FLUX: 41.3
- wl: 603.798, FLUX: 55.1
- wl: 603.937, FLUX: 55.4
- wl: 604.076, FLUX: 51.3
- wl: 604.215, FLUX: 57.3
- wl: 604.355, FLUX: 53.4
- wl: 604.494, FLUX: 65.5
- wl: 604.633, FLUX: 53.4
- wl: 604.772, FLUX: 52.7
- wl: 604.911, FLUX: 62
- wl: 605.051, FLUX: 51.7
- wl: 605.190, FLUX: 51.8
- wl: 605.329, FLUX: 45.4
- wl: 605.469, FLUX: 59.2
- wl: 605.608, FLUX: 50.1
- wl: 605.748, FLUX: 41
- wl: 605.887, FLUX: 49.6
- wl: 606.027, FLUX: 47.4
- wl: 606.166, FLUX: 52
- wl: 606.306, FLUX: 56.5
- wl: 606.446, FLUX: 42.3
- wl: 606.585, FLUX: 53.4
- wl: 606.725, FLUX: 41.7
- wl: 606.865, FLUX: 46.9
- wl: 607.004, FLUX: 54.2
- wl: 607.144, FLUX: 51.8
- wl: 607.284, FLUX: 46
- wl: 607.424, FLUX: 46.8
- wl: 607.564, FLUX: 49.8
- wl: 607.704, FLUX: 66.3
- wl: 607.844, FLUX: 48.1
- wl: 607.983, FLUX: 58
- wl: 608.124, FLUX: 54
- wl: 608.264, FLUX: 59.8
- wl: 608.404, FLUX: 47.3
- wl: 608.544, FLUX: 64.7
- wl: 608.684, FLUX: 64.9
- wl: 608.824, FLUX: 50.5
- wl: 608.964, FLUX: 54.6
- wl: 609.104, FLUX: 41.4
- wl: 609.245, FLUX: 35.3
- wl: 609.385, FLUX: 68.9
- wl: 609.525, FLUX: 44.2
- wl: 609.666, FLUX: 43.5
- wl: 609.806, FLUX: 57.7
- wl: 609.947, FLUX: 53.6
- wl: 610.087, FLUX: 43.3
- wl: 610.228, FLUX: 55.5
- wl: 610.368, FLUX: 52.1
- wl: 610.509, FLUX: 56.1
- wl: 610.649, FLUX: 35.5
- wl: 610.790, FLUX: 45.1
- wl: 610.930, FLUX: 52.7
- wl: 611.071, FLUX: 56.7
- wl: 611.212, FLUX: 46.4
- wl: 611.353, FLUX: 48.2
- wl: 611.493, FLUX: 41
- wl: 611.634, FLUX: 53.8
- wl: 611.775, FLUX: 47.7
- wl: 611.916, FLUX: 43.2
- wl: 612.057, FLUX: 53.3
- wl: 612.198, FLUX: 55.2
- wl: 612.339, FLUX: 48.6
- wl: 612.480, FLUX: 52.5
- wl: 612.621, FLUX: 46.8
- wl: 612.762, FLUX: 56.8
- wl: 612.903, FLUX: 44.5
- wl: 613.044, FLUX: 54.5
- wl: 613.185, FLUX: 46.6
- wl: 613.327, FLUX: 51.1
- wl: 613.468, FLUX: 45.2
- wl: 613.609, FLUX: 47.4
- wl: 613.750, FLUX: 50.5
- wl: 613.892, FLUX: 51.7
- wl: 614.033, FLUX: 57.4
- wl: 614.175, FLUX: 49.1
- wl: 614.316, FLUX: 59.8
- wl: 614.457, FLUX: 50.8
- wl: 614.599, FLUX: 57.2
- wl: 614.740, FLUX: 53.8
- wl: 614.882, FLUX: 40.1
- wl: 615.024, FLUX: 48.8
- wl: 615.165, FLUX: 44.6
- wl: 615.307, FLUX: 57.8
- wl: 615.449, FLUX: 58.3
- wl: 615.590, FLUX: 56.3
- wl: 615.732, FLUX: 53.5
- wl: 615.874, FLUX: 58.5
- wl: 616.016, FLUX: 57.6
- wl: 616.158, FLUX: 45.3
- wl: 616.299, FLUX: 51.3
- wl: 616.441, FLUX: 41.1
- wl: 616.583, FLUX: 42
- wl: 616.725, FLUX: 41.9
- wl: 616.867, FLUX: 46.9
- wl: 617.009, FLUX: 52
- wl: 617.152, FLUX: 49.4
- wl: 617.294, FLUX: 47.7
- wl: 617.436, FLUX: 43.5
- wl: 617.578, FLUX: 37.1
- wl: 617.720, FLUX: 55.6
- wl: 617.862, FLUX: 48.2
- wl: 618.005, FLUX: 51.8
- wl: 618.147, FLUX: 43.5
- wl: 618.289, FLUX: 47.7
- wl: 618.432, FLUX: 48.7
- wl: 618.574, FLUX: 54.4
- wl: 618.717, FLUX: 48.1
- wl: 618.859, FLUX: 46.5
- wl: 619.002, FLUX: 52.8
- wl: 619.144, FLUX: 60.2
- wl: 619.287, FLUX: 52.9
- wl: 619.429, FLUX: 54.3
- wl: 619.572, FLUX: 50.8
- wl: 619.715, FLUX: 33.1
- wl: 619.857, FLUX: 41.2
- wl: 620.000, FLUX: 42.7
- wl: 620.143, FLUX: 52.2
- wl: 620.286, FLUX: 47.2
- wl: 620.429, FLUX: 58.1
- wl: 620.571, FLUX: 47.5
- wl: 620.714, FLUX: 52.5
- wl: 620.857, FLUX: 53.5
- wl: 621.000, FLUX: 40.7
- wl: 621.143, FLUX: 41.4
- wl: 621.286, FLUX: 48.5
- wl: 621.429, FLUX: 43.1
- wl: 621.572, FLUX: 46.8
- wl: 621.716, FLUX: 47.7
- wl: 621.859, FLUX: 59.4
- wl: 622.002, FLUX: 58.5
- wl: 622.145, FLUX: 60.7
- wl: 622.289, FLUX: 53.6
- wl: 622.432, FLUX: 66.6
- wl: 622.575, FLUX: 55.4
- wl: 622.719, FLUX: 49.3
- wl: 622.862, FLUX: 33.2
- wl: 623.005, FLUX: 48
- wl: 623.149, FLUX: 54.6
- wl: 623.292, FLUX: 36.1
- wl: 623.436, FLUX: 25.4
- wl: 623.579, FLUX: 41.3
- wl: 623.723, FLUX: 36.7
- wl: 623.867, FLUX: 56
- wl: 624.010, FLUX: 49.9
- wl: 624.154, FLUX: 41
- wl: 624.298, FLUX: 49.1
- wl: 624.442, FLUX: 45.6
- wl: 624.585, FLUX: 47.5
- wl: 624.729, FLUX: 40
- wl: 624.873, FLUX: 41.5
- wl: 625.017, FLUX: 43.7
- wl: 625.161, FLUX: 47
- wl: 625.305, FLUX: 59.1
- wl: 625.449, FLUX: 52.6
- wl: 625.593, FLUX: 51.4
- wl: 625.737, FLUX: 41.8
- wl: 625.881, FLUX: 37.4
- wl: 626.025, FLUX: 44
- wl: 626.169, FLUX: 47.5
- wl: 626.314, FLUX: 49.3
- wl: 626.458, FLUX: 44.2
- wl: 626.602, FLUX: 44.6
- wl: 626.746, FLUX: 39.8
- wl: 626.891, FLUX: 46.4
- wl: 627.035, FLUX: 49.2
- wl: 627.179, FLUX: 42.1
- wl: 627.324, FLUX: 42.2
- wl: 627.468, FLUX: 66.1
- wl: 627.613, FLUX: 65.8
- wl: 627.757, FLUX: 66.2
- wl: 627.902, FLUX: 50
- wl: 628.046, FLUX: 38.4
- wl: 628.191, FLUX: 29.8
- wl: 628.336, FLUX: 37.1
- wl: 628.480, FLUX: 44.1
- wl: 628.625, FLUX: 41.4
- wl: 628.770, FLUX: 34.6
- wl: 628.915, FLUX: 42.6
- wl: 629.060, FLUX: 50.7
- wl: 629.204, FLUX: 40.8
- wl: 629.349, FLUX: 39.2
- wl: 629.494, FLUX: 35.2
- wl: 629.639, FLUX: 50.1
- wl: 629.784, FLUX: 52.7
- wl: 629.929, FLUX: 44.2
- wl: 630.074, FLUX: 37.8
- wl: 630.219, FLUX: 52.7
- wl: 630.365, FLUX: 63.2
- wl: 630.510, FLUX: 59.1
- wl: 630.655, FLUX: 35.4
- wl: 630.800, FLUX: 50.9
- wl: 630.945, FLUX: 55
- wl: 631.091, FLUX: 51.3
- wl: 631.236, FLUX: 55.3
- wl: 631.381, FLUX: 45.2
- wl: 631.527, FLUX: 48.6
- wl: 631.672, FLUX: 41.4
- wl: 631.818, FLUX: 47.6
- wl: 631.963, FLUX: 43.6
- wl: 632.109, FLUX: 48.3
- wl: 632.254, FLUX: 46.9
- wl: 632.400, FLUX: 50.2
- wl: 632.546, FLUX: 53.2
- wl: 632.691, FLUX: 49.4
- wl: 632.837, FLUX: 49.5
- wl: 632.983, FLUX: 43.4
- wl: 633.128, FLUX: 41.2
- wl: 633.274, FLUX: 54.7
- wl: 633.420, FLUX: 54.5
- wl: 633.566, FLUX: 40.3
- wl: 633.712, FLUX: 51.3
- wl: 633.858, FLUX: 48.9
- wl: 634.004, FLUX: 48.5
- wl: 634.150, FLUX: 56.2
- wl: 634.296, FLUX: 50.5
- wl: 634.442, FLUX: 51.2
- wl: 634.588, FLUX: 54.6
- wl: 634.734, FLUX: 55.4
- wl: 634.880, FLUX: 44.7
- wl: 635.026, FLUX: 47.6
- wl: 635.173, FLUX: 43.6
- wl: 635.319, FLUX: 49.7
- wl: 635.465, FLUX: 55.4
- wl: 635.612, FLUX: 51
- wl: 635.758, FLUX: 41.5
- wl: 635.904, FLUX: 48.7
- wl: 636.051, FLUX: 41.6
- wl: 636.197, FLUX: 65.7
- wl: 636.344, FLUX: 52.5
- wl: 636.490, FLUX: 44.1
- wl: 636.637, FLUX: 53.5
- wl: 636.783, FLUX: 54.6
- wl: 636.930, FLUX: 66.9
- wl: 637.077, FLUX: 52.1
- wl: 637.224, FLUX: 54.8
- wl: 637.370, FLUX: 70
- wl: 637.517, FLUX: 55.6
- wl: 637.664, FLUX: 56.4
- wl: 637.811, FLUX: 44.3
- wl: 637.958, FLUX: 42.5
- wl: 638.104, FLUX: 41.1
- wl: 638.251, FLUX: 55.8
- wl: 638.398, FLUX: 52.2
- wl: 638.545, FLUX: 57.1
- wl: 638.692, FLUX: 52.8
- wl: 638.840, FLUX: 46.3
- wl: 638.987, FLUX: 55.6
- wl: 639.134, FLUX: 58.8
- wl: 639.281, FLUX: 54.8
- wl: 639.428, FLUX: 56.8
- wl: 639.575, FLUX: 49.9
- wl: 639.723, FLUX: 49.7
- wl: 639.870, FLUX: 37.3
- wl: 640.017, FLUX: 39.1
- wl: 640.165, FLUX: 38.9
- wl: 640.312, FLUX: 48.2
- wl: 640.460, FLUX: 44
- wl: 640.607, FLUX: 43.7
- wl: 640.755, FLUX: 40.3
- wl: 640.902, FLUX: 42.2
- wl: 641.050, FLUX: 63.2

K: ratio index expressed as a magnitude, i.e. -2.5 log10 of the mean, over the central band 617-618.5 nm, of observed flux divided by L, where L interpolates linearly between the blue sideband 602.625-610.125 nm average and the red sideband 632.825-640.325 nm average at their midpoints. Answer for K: 0.086 mag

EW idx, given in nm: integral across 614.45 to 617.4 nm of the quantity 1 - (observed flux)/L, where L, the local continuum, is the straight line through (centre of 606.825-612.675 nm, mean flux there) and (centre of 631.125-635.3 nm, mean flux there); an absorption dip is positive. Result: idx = 0.018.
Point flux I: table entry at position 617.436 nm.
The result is 43.5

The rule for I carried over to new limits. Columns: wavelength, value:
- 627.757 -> 66.2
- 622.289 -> 53.6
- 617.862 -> 48.2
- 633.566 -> 40.3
